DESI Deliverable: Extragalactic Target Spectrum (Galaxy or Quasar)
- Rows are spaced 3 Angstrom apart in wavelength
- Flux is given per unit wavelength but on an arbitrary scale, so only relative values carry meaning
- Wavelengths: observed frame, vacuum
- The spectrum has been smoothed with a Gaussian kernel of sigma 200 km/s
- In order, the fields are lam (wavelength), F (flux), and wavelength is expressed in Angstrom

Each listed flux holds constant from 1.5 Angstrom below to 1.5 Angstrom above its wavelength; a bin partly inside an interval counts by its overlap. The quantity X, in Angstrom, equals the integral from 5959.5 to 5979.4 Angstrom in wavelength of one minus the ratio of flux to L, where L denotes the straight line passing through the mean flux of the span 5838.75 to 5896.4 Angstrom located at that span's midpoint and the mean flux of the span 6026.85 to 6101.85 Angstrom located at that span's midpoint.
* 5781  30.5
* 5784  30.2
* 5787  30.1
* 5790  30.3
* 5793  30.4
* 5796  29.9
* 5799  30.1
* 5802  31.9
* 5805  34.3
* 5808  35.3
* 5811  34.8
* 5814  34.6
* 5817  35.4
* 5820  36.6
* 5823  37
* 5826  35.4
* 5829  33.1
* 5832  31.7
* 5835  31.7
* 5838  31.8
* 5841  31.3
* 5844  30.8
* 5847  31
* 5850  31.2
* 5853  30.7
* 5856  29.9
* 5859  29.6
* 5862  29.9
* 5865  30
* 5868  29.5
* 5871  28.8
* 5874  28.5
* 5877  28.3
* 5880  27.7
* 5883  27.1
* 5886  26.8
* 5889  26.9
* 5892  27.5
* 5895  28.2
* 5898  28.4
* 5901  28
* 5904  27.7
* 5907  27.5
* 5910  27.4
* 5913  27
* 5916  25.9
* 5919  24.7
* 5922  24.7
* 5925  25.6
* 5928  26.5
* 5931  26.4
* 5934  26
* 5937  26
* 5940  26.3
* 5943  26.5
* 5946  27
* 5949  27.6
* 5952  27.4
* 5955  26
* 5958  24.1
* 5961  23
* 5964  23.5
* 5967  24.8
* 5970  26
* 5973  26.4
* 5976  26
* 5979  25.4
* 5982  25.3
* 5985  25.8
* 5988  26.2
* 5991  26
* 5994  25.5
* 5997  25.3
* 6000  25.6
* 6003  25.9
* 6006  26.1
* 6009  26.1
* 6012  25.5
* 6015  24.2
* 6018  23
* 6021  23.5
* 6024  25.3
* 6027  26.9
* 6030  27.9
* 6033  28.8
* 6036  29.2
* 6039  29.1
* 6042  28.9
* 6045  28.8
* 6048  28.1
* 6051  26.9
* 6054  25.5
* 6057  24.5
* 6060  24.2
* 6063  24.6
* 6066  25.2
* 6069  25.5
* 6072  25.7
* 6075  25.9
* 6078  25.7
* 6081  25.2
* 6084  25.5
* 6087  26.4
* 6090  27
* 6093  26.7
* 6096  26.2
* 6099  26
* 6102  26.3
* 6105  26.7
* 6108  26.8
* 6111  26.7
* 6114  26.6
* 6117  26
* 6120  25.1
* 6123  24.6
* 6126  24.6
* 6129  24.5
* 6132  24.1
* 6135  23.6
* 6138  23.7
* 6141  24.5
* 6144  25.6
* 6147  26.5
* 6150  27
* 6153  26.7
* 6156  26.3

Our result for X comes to 2.0 Angstrom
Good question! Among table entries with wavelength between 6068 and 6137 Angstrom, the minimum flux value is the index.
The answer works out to 23.6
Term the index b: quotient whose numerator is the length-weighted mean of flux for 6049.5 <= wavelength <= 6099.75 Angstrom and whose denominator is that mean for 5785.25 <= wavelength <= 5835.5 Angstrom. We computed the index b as 0.78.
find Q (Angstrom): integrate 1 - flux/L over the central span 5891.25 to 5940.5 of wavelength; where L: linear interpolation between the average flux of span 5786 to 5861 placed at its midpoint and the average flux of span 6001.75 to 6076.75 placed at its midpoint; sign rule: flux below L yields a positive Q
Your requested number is 5.0 Angstrom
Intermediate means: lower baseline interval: 32.4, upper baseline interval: 26.2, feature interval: 26.7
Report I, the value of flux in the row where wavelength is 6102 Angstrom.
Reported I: 26.3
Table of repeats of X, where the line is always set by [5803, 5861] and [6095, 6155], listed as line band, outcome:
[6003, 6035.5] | 2.7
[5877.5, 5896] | 2.4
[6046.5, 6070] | 1.5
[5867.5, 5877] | 0.9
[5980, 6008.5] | 3.1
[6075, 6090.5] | 0.4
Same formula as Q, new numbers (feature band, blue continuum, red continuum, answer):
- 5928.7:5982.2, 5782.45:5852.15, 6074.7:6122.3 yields 6.6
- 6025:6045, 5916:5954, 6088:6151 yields -1.9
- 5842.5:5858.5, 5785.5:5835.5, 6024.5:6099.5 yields 0.7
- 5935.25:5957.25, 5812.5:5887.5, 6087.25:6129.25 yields 2.0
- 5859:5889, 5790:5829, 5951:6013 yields 2.1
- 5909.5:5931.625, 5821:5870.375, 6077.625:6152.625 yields 2.9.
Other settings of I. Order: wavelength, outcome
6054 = 25.5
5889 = 26.9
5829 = 33.1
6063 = 24.6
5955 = 26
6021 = 23.5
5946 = 27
